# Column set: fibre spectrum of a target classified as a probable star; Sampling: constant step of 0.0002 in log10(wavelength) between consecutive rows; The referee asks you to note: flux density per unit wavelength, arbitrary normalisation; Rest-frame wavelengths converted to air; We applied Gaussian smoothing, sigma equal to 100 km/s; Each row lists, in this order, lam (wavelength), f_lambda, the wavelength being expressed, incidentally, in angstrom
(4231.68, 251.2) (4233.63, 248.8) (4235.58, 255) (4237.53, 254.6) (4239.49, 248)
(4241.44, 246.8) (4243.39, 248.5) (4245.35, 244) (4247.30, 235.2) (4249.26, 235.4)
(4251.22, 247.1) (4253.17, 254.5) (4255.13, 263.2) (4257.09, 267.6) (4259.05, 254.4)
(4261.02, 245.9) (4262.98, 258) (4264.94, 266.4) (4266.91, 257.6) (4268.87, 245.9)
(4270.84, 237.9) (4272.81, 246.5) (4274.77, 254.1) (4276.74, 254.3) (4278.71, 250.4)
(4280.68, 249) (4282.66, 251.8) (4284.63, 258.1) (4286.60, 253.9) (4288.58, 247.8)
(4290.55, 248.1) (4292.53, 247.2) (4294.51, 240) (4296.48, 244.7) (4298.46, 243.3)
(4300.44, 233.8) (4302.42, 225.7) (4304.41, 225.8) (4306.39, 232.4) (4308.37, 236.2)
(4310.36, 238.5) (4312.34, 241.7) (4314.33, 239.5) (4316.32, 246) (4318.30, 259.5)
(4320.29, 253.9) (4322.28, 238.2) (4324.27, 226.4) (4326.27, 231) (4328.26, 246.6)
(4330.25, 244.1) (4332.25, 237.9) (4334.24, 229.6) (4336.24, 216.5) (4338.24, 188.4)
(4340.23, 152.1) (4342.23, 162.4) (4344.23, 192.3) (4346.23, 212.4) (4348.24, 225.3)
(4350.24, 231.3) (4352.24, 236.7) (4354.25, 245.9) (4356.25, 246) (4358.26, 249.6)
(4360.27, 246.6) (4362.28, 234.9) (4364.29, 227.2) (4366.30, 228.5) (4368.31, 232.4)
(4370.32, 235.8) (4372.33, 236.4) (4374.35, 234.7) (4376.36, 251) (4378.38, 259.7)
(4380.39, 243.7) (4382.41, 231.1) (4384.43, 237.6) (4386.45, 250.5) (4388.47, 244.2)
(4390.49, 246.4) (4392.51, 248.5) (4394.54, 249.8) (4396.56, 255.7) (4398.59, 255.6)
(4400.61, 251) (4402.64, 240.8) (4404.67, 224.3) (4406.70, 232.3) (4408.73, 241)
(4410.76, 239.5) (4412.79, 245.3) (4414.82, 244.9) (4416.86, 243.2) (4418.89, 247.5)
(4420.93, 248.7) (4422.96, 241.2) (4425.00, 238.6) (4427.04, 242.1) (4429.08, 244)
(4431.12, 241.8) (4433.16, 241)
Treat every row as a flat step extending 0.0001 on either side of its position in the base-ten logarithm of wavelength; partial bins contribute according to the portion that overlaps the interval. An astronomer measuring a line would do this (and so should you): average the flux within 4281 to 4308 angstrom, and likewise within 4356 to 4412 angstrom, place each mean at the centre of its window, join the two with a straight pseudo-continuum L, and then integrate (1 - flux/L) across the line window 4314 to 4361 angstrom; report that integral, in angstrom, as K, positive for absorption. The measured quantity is 2.9 angstrom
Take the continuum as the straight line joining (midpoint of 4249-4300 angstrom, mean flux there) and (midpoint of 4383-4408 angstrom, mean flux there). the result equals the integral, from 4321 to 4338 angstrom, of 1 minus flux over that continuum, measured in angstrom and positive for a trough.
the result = 1.1 angstrom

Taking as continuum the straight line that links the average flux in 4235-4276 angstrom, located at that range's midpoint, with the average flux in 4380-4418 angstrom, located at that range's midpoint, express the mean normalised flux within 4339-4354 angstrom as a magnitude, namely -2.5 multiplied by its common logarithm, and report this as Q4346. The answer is 0.20 mag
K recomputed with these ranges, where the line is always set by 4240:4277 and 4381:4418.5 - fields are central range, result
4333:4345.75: 2.8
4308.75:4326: 0.4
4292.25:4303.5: 0.5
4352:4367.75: 0.4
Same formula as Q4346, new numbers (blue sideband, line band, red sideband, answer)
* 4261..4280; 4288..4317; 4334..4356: -0.03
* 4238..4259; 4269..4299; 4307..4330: -0.01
